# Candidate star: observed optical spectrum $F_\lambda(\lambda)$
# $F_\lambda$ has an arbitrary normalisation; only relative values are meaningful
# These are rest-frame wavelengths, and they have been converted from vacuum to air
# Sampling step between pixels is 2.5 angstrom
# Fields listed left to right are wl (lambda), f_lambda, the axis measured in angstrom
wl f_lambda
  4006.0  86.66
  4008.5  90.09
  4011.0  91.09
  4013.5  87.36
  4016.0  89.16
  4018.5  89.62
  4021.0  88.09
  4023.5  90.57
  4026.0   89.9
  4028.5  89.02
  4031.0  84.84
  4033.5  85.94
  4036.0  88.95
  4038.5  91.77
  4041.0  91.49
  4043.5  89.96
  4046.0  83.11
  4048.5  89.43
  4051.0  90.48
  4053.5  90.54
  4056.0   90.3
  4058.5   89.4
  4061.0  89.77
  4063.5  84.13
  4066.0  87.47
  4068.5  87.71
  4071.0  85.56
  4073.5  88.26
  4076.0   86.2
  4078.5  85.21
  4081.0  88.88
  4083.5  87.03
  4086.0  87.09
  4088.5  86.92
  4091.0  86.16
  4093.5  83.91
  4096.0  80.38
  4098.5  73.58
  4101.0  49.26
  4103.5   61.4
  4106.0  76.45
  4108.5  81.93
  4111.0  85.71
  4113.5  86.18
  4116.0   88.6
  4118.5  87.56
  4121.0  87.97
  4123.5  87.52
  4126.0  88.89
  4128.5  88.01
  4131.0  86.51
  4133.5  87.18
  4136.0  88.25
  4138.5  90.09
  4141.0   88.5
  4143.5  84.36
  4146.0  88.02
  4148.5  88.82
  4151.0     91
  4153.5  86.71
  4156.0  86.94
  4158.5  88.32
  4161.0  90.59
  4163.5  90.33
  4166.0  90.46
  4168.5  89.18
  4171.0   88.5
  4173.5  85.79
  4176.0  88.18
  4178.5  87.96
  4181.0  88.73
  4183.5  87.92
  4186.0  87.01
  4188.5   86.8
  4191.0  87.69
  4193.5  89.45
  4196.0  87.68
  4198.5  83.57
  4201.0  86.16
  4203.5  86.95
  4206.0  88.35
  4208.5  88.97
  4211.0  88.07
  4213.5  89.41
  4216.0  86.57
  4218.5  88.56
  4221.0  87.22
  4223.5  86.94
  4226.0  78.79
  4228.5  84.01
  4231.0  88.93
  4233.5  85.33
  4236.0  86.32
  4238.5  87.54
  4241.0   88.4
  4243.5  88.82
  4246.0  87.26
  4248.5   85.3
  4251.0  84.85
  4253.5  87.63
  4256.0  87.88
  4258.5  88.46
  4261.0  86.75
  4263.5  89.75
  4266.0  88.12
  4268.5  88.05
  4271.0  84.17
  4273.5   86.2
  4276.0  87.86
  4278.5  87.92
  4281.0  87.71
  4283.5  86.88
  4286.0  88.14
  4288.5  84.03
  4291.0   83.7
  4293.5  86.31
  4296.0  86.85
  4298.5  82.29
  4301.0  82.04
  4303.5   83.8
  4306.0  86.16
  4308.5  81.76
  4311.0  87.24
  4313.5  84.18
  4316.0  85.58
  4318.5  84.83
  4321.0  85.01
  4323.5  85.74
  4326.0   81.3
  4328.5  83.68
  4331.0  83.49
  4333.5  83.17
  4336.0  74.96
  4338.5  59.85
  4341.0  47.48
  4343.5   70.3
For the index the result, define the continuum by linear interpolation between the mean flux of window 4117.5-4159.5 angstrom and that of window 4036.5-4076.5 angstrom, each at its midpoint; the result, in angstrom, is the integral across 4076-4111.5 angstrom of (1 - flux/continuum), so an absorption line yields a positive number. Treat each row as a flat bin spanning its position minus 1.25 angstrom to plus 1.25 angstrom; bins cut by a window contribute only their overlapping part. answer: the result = 3.45 angstrom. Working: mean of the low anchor 88.5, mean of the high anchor 87.9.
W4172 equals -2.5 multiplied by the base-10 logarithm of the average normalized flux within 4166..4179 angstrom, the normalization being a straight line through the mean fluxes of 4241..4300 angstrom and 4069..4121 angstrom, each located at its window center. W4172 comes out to -0.05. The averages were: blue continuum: 82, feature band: 88.2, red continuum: 86.8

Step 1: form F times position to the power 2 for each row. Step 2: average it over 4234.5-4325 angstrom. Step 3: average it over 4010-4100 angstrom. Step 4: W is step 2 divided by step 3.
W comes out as 1.10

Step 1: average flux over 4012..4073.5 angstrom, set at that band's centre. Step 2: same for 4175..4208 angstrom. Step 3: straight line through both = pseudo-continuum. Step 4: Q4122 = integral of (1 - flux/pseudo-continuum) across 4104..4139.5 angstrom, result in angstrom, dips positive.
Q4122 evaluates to 0.8 angstrom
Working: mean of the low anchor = 88.5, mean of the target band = 85.9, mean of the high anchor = 87.4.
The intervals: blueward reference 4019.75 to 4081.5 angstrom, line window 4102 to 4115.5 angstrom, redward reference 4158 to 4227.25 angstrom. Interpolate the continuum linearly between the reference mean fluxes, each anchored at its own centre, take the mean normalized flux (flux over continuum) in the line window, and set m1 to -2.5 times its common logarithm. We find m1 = 0.126 mag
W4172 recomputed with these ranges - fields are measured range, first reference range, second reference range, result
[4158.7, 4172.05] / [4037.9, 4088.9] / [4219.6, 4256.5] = -0.03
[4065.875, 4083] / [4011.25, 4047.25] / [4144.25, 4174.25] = 0.02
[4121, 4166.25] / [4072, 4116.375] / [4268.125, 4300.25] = -0.07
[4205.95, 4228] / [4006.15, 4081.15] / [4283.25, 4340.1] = -0.03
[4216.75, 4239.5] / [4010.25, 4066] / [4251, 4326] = 0.01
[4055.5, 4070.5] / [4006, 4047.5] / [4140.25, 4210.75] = 0.01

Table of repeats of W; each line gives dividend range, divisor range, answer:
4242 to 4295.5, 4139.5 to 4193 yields 1.03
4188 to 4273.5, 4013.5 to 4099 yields 1.08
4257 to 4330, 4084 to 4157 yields 1.11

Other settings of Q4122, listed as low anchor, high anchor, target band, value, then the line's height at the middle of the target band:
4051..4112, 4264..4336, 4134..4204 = -3.4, 84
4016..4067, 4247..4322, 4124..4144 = 0.0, 87.7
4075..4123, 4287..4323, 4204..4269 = -2.7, 83.6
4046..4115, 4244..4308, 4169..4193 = -0.8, 85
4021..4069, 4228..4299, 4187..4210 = 0.0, 87.4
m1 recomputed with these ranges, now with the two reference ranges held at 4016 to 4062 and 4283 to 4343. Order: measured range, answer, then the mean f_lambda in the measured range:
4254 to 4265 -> -0.07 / 88.2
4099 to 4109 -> 0.29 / 66.6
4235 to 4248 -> -0.05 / 87.6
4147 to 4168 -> -0.04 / 89.1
